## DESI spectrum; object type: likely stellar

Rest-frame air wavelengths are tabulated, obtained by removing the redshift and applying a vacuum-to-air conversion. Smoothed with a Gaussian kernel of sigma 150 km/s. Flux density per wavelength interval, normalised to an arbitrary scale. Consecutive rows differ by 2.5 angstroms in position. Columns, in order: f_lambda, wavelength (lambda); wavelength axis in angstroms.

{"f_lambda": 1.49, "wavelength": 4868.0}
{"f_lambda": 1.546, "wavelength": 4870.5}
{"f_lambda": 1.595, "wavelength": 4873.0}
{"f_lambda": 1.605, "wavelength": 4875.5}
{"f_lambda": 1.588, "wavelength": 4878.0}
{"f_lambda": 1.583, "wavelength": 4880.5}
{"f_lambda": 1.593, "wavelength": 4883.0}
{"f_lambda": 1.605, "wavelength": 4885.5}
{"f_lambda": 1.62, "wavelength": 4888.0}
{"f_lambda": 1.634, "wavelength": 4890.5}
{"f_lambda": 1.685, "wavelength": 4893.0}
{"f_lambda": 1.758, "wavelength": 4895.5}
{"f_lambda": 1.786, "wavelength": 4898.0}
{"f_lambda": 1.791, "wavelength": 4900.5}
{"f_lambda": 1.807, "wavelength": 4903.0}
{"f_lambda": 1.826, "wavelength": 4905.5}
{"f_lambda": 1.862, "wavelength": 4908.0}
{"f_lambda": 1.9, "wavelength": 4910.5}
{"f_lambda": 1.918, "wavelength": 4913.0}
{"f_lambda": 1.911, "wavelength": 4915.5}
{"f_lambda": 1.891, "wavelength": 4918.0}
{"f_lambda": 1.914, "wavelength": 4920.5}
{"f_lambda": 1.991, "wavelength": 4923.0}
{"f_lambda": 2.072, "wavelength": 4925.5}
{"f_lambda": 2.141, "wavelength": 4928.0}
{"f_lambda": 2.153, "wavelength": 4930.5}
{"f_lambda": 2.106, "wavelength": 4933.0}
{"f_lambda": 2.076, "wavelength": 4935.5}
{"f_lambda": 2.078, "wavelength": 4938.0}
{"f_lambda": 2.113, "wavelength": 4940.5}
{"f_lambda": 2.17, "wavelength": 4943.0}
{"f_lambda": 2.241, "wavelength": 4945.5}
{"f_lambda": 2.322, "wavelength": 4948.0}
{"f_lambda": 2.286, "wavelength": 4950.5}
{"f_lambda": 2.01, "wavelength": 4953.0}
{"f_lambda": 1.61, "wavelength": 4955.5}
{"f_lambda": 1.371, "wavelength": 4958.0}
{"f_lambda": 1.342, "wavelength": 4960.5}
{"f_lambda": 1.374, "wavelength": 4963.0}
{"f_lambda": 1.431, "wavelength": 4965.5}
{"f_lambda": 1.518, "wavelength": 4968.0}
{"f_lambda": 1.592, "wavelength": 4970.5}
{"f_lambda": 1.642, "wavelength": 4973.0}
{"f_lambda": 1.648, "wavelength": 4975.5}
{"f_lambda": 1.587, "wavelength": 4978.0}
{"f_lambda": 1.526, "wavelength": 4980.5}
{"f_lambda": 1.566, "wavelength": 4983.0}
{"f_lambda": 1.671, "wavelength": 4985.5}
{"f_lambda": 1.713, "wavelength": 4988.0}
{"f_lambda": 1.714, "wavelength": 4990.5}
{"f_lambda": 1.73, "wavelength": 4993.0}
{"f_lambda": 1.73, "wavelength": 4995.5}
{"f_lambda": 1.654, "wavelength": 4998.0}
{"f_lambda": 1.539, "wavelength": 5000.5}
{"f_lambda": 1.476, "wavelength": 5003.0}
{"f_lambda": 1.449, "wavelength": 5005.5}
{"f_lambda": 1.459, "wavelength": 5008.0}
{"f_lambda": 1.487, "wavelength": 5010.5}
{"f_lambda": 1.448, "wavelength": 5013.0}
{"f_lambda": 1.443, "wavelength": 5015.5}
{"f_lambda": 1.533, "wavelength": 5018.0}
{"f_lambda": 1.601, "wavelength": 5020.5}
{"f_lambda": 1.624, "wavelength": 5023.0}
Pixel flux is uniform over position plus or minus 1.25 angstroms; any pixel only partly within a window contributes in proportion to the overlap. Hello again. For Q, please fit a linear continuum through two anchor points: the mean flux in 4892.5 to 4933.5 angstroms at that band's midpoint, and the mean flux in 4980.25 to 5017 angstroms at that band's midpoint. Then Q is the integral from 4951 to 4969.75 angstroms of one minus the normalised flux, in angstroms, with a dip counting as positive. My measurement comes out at 1.9 angstroms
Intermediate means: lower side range 1.91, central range 1.55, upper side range 1.57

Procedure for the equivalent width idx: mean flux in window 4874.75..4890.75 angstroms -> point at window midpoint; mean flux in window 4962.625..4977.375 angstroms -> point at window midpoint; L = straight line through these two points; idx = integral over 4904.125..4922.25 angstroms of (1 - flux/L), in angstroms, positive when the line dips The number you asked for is -3.5 angstroms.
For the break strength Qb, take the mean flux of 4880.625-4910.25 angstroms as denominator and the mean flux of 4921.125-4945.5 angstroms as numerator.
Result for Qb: 1.2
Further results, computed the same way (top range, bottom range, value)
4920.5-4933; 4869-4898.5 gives 1.27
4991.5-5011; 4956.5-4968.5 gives 1.12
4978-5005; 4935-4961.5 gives 0.83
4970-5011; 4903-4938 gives 0.81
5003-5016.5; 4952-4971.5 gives 0.96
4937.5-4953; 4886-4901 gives 1.29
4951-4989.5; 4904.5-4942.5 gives 0.79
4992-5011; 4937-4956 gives 0.74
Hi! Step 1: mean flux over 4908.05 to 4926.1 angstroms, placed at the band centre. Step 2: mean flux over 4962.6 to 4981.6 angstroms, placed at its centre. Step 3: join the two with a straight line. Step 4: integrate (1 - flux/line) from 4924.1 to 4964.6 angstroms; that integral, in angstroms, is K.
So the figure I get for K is -4.98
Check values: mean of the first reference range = 1.93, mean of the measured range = 1.96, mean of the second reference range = 1.55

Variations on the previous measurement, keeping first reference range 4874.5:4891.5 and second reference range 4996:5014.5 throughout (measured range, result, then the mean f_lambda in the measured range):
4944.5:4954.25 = -4.15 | 2.21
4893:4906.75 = -1.67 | 1.78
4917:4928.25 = -2.99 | 1.99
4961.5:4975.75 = 0.14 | 1.52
